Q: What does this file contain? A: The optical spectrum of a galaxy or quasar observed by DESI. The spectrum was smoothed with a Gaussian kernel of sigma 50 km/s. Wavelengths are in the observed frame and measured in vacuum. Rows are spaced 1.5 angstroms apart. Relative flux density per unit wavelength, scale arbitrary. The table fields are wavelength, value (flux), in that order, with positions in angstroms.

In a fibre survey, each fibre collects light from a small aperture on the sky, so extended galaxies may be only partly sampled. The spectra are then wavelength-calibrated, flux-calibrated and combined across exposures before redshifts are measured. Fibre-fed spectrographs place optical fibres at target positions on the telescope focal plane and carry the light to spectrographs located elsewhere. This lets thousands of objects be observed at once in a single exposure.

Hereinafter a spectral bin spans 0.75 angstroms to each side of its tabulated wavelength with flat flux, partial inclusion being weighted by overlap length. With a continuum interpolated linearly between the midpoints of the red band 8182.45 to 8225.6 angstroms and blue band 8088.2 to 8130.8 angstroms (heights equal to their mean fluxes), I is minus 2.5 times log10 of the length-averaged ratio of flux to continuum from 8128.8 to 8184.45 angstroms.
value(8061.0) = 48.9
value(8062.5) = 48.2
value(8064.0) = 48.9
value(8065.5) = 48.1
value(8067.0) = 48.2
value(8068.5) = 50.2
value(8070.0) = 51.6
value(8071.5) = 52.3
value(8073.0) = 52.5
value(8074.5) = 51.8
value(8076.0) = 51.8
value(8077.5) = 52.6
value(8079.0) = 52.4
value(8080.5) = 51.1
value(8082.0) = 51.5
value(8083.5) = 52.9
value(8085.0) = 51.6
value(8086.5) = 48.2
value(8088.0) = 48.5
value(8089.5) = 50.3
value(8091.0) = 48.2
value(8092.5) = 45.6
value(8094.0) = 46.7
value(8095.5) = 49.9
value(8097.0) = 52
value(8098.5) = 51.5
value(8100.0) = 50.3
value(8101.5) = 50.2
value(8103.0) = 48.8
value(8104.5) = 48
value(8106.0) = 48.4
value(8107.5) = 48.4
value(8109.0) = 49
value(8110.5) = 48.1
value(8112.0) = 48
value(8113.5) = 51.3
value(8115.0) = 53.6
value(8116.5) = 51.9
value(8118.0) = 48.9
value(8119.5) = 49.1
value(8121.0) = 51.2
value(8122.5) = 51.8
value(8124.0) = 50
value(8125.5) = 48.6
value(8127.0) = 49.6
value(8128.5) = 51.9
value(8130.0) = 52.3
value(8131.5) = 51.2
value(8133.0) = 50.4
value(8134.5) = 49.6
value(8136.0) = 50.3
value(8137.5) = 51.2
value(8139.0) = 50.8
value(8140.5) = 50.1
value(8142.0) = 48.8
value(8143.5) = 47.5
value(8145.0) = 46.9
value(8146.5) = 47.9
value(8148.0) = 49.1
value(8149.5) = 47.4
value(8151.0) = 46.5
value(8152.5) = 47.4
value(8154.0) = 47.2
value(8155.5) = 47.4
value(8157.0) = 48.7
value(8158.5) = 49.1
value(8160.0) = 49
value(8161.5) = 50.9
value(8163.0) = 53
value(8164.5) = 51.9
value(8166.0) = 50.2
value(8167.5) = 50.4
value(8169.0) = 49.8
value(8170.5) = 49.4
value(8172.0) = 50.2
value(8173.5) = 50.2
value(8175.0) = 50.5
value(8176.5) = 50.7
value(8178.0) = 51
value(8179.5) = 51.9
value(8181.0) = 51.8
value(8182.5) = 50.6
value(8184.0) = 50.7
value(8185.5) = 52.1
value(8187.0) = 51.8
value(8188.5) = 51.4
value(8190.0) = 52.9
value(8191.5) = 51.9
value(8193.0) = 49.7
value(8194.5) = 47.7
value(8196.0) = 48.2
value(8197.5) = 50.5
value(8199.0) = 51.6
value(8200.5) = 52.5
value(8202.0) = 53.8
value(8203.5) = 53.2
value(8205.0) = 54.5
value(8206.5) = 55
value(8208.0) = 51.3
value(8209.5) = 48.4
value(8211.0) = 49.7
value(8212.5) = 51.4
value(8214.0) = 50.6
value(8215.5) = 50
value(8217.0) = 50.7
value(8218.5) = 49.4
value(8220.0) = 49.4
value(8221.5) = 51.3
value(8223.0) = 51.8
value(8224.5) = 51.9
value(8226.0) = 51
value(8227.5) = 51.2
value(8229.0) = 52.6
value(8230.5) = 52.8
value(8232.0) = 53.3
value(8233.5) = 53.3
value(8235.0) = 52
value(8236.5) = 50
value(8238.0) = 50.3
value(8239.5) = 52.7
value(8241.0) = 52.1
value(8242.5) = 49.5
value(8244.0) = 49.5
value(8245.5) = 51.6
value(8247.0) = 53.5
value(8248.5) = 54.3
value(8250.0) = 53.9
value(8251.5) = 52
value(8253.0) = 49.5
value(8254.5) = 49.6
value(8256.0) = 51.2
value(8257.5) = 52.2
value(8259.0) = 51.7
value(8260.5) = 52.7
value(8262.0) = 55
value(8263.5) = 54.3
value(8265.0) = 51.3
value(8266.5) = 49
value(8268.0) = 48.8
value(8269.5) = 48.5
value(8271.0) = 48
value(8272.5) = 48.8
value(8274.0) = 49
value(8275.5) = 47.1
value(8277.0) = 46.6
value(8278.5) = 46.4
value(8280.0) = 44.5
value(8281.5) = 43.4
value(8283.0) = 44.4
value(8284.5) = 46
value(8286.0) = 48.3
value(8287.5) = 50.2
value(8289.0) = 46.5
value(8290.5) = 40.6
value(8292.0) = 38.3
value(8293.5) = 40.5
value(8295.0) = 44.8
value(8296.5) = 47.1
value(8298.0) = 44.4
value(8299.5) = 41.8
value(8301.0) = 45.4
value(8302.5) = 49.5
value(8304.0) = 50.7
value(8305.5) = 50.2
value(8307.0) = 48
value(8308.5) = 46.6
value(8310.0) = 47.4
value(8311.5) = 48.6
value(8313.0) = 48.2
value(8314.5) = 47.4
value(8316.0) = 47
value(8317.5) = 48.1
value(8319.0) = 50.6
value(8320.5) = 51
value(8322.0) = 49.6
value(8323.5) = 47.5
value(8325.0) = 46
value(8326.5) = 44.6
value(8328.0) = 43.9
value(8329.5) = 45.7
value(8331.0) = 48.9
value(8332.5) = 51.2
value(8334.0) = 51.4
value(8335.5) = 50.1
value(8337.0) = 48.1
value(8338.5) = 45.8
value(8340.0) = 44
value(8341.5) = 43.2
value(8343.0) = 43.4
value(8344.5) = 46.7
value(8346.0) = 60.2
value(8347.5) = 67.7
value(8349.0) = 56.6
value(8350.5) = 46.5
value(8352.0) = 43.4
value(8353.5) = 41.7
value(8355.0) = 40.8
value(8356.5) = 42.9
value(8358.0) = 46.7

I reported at 0.015 mag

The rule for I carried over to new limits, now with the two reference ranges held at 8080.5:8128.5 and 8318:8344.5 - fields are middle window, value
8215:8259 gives -0.07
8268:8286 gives 0.03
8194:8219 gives -0.05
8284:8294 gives 0.08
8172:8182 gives -0.04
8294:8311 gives 0.02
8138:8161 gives 0.02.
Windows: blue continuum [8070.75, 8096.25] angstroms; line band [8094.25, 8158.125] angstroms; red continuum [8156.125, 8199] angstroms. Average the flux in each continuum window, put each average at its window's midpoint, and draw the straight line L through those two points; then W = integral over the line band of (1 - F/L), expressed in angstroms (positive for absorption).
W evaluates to 1.3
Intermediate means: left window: 50.5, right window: 50.6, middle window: 49.5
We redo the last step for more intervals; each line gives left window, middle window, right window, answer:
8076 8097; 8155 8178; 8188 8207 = 0.5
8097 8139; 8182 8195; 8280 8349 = -0.5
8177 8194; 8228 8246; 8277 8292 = -1.3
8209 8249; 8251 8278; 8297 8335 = -0.2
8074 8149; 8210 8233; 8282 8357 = -1.2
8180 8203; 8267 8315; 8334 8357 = 2.8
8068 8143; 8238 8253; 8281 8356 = -1.1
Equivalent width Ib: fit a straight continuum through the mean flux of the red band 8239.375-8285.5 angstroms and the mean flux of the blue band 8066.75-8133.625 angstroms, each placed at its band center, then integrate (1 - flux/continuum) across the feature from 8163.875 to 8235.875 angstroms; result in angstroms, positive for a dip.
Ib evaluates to -1.70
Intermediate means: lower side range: 50.3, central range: 51.2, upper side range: 49.9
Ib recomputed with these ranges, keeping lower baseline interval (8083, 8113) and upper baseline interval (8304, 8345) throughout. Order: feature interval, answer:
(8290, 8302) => 1.19 angstroms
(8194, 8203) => -0.44 angstroms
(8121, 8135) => -0.47 angstroms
